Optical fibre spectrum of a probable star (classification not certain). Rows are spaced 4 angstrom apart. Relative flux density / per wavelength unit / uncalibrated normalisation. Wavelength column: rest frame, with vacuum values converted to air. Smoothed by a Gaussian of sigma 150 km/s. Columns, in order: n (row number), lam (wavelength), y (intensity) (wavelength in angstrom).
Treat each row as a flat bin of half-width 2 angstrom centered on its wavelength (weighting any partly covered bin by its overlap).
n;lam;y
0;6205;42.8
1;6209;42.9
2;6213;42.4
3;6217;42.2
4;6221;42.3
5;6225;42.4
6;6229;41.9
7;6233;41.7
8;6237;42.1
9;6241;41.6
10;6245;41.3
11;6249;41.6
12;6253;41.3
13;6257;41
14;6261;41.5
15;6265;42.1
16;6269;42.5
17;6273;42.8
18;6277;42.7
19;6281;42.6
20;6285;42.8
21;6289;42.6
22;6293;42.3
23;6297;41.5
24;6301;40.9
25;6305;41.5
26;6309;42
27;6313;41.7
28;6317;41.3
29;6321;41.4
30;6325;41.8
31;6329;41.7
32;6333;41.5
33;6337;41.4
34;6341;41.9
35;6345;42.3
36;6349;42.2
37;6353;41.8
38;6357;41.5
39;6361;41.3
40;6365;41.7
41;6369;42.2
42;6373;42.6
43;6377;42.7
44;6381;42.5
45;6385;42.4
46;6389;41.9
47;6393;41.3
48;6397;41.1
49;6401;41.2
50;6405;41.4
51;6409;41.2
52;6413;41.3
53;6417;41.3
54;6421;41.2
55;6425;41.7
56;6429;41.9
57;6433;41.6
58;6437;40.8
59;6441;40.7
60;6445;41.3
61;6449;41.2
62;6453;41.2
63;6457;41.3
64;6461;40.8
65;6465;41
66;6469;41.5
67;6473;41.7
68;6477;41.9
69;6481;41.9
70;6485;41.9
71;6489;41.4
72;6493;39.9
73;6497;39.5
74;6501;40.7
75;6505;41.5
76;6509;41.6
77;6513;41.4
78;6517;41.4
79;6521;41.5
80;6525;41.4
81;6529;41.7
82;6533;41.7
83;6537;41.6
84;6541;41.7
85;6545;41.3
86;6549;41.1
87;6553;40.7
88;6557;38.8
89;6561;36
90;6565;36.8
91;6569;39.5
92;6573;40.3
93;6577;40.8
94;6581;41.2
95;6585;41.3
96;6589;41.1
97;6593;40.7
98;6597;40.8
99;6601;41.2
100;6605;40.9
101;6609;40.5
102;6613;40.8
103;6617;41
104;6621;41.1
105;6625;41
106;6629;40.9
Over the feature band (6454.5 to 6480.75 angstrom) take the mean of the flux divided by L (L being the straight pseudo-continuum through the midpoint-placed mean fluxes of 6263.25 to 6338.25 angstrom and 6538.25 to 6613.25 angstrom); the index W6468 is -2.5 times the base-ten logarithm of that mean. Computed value -0.01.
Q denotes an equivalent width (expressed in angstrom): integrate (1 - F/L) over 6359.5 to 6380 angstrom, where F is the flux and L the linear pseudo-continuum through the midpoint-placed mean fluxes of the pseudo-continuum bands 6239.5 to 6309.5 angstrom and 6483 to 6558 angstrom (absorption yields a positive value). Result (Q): -0.3 angstrom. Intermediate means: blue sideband 41.9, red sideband 41.1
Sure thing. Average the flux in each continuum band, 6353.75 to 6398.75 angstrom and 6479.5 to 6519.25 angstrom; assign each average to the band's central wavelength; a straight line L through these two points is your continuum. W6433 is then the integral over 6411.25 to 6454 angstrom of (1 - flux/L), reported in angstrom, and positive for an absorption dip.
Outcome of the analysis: 0.3 angstrom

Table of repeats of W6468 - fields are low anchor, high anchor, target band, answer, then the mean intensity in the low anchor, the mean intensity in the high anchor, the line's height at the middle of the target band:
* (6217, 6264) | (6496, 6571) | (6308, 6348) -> -0.01 mag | 41.7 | 40.5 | 41.4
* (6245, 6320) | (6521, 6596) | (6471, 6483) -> -0.02 mag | 41.9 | 40.5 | 40.9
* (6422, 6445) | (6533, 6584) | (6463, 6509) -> -0.01 mag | 41.3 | 40.1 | 40.8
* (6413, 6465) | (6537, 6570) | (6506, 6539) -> -0.04 mag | 41.2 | 39.6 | 40.1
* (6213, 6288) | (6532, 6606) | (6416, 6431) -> -0.01 mag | 42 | 40.4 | 41.1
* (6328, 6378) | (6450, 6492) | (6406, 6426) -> 0.01 mag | 41.9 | 41.4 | 41.6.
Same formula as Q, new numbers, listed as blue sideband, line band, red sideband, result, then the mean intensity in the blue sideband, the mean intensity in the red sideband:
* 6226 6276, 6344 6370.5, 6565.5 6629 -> -0.2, 41.8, 40.7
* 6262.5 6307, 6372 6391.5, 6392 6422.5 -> -0.4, 42.2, 41.2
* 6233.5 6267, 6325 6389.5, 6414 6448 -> -0.9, 41.6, 41.3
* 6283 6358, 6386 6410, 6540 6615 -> 0.0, 41.8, 40.3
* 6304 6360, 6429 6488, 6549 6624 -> -0.6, 41.7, 40.2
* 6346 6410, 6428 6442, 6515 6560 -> 0.1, 41.8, 41.1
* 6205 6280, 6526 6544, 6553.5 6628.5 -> -0.5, 42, 40.2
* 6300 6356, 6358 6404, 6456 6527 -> -0.4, 41.7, 41.2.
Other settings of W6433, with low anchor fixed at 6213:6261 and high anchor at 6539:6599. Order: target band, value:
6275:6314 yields -0.5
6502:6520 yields -0.4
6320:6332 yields -0.1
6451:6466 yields -0.1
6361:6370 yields -0.1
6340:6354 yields -0.3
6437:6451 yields -0.1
